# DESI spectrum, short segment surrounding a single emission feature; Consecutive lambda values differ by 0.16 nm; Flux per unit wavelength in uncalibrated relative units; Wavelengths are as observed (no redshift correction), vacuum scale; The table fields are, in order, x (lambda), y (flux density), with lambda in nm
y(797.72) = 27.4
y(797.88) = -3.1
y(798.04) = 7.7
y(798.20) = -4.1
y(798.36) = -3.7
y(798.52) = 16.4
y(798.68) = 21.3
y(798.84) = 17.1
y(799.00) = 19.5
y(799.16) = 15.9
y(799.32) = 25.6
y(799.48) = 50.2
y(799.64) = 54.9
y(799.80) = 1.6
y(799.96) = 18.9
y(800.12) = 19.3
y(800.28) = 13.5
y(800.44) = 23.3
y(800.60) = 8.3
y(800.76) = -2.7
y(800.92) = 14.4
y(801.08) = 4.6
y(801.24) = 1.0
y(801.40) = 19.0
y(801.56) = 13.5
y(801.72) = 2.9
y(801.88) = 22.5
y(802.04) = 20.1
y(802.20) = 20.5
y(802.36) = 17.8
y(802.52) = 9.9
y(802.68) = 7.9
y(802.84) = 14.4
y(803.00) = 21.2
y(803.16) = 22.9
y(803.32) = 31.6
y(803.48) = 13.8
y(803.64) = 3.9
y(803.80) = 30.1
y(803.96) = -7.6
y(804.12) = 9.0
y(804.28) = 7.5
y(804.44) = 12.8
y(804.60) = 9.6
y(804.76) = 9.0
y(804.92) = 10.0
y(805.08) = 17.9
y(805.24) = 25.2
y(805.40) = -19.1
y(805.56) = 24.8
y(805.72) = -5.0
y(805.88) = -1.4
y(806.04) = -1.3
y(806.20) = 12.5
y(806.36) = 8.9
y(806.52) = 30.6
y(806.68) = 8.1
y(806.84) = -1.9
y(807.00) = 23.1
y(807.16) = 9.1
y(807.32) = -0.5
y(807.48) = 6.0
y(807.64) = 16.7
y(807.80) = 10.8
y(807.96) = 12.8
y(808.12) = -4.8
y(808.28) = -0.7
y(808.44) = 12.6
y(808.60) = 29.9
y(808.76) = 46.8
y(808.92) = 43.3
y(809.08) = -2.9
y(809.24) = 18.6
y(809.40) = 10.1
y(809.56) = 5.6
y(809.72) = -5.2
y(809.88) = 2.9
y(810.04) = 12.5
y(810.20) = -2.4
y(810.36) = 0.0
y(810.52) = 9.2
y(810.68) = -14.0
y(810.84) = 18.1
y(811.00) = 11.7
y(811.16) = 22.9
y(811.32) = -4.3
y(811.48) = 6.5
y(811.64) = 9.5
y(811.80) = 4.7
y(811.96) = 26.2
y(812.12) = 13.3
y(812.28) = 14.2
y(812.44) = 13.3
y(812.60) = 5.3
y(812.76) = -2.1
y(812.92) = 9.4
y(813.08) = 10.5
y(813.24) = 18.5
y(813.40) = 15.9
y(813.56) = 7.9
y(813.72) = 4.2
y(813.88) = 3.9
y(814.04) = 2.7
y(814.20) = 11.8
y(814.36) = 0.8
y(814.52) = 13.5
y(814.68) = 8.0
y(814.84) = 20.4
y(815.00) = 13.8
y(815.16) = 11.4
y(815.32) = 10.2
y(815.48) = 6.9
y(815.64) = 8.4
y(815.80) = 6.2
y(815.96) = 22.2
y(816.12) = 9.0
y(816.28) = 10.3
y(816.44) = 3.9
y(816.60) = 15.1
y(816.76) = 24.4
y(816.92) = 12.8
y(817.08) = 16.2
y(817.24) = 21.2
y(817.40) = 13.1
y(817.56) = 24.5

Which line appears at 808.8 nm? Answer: H-gamma 4340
